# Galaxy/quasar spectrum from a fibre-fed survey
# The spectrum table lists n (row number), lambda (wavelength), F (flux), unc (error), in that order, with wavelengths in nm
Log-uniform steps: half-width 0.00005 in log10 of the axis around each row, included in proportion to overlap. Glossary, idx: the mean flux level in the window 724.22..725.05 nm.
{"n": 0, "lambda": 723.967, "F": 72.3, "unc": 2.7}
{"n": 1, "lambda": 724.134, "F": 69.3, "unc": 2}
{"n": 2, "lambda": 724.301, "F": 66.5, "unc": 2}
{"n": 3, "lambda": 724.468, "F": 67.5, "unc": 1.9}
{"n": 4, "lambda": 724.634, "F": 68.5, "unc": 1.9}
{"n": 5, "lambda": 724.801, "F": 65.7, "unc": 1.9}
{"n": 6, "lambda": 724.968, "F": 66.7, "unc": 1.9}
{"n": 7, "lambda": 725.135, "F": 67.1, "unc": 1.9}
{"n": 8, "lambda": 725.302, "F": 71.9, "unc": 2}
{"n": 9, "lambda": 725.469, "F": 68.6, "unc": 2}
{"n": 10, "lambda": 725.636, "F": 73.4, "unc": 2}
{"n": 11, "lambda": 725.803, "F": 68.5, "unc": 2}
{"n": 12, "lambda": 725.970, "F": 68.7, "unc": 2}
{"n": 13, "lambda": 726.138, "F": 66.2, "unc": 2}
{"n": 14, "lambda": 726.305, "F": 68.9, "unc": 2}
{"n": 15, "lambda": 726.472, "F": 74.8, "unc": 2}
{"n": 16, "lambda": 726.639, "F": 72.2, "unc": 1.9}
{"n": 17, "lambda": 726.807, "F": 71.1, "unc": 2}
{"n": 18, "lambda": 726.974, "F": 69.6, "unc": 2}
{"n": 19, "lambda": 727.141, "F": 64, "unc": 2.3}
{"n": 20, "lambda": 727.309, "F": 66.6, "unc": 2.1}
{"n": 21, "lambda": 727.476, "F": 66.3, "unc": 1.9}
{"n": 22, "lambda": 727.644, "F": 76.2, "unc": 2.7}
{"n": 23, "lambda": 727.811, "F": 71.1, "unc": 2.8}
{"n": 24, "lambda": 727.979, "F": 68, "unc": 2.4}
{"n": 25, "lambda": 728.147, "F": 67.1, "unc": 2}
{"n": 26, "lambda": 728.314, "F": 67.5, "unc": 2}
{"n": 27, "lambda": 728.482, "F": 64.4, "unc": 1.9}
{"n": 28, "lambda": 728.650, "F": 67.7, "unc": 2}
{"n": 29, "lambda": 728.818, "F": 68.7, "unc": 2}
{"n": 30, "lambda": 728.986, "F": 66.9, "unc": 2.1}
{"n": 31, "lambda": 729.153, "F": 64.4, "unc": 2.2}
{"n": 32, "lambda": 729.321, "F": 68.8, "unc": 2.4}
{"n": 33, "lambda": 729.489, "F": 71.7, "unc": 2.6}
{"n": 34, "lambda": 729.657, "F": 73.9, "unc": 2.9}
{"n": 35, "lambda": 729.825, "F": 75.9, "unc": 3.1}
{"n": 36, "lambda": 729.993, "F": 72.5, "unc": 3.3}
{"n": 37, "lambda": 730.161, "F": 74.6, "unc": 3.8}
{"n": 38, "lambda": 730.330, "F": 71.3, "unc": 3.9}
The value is 67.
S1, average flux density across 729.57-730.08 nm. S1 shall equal 74.1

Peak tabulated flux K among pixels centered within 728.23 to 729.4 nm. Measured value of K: 68.8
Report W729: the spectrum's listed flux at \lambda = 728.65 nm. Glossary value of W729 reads 67.7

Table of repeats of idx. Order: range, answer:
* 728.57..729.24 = 67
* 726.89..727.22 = 67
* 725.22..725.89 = 70.6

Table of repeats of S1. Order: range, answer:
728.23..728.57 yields 66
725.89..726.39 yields 67.9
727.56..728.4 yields 70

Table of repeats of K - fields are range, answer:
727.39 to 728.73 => 76.2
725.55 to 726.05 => 73.4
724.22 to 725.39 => 71.9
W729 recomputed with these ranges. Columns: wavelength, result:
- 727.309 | 66.6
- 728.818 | 68.7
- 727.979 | 68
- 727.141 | 64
